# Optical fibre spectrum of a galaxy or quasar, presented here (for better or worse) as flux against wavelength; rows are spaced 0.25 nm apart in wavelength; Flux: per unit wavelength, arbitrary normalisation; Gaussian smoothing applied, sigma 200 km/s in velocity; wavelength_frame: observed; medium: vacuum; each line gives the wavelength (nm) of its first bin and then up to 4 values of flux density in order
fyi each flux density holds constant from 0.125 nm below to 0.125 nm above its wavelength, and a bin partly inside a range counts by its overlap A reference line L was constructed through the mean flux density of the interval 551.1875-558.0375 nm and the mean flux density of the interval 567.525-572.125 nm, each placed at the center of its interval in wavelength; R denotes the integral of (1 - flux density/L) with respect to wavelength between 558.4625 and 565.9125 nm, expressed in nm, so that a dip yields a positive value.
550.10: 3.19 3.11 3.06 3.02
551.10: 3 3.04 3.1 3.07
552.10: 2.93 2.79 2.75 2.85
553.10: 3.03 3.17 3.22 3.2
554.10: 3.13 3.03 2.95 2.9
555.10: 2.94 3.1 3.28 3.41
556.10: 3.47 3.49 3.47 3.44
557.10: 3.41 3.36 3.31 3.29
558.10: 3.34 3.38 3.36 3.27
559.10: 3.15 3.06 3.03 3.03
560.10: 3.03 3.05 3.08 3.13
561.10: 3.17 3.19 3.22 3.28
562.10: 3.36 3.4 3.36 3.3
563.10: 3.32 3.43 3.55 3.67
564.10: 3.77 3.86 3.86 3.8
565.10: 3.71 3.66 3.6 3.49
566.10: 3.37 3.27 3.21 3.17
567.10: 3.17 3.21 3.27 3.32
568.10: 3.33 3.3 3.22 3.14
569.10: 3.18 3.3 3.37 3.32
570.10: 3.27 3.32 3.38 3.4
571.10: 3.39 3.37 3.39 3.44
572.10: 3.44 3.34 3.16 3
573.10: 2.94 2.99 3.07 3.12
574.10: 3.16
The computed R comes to -0.31 nm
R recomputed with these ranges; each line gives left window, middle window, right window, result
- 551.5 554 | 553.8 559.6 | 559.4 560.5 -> -0.421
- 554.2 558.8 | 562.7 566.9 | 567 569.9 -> -0.351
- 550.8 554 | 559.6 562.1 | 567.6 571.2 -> 0.015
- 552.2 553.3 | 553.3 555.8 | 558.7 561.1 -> -0.141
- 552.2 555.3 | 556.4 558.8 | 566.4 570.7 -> -0.240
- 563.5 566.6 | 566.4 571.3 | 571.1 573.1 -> 0.227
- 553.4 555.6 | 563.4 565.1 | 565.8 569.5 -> -0.277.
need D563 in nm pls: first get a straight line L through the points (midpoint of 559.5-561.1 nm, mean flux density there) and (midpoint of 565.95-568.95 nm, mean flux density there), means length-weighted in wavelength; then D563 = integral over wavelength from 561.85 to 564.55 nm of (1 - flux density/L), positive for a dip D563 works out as -0.31 nm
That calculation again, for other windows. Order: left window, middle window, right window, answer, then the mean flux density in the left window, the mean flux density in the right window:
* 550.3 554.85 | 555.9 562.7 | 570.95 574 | -0.391 nm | 3.02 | 3.22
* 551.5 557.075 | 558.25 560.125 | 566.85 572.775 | 0.009 nm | 3.13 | 3.3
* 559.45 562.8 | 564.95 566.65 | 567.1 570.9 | -0.130 nm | 3.18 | 3.28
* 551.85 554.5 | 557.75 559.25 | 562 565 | 0.000 nm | 3.01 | 3.56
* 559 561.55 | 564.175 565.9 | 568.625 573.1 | -0.292 nm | 3.1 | 3.29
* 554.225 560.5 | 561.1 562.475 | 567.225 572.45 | -0.010 nm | 3.22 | 3.32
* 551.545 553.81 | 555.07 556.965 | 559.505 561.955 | -0.184 nm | 2.99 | 3.12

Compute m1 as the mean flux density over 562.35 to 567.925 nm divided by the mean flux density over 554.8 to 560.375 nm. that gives 1.07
